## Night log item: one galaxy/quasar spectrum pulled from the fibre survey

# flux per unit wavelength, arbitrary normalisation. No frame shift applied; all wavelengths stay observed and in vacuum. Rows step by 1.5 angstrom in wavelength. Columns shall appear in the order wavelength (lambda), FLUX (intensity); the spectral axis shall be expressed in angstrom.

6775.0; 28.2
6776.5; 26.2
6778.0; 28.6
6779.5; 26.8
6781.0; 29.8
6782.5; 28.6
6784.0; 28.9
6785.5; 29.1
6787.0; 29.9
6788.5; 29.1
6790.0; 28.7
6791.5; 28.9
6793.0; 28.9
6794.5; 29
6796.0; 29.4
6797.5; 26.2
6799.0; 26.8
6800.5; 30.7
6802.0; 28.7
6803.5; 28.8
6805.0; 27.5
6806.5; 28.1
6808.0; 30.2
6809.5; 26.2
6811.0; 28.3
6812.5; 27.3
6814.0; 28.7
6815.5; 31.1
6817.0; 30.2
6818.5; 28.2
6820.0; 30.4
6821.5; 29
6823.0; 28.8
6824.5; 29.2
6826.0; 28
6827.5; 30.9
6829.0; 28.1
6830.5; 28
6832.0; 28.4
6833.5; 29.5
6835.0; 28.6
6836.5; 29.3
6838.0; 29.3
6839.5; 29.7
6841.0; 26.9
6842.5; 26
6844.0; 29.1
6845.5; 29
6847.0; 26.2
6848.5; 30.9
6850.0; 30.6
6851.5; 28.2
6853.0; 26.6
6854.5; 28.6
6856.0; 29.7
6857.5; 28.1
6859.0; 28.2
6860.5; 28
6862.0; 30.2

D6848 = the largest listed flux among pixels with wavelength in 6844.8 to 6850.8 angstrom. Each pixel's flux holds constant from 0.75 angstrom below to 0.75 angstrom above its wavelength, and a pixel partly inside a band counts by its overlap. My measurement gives 30.9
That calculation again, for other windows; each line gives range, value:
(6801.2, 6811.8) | 30.2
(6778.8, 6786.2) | 29.8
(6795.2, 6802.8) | 30.7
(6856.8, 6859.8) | 28.2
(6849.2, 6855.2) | 30.6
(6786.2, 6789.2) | 29.9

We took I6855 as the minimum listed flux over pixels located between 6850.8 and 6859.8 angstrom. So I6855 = 26.6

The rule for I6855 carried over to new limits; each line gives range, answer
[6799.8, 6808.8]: 27.5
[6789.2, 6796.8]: 28.7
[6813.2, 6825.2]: 28.2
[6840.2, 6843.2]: 26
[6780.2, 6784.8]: 28.6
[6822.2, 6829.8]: 28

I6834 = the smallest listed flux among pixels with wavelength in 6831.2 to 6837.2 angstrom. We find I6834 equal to 28.4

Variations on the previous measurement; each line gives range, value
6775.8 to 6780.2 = 26.2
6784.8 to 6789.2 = 29.1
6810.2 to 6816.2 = 27.3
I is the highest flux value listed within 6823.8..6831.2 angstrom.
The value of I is 30.9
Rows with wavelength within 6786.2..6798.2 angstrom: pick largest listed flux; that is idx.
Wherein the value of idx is 29.9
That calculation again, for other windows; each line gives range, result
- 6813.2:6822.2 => 31.1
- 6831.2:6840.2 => 29.7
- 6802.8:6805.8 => 28.8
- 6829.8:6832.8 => 28.4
